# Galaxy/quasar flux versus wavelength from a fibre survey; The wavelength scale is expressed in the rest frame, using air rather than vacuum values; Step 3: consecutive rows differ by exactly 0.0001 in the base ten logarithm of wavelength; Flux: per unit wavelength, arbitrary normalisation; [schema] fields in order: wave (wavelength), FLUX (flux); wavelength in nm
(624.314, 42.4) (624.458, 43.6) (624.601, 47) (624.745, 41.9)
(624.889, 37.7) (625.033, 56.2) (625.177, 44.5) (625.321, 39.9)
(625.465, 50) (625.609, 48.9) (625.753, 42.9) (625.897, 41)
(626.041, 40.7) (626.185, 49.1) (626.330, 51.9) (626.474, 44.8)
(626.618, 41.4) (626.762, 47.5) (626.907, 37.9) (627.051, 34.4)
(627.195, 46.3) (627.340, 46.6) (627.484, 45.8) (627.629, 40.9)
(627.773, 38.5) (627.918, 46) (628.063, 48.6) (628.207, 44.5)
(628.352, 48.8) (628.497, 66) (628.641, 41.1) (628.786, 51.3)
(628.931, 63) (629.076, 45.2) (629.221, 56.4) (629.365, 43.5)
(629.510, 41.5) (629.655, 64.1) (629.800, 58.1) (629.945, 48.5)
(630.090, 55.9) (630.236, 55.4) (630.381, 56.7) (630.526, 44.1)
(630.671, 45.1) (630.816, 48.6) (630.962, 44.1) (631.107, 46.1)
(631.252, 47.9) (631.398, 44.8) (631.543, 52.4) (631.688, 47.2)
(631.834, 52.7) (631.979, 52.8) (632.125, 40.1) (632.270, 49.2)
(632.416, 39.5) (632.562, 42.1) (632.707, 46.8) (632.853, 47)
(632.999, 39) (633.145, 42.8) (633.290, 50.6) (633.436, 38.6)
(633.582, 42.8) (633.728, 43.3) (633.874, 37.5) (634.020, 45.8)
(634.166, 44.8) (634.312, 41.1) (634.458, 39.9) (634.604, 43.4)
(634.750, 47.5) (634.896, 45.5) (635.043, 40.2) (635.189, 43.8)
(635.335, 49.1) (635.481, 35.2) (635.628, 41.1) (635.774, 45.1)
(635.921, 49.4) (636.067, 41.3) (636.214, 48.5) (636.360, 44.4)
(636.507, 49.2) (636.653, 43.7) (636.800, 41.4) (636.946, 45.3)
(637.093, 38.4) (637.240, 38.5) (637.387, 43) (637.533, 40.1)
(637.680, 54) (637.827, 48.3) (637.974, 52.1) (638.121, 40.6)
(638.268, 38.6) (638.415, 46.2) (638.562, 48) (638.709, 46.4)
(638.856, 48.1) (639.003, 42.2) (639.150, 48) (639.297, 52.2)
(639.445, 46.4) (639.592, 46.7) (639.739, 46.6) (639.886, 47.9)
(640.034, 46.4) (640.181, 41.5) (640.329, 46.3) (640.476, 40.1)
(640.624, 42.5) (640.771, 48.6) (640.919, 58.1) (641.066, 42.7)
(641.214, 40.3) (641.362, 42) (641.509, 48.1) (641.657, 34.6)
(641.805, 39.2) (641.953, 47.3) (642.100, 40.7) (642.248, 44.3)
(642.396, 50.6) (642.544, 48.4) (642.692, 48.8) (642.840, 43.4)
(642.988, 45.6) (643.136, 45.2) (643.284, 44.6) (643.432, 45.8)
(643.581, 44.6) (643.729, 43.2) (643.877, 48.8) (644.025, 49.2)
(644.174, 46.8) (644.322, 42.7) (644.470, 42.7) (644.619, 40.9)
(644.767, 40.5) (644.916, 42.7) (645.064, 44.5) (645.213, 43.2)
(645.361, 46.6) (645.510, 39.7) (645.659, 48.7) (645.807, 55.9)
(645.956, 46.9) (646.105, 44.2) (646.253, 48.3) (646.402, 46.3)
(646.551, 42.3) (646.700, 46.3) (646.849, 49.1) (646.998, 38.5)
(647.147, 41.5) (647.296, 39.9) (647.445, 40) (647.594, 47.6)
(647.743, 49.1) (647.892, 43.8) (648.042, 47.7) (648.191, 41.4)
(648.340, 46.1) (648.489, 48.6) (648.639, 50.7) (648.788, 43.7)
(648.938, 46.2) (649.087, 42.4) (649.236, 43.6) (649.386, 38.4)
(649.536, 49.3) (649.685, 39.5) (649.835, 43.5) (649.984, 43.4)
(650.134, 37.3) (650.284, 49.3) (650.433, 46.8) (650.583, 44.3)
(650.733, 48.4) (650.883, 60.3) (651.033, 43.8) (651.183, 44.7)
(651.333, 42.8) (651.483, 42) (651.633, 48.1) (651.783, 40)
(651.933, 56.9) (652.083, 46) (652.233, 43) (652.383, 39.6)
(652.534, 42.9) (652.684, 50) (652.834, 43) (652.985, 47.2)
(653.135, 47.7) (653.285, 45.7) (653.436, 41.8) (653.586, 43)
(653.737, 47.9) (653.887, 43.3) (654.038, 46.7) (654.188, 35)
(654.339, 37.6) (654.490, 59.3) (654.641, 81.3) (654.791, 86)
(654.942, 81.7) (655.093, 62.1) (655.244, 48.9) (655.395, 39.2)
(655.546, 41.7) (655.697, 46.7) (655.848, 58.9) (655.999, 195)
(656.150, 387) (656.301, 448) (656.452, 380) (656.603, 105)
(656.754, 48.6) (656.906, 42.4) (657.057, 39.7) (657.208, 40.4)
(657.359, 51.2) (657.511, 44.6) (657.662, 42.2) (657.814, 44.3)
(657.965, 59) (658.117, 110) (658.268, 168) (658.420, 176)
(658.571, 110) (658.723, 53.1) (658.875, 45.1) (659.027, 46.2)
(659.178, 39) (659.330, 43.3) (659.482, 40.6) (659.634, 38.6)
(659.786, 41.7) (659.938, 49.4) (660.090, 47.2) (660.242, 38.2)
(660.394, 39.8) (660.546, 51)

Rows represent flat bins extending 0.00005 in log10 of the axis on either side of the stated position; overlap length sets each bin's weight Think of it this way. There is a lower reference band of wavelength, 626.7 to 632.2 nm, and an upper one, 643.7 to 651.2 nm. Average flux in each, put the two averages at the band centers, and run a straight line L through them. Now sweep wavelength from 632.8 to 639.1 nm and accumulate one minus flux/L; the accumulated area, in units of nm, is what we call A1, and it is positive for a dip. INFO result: 0.43 nm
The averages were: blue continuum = 48.4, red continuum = 45.1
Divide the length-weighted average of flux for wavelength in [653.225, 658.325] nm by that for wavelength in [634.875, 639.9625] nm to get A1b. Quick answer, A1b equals 2.06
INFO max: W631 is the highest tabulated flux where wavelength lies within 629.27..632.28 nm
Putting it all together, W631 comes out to 64.1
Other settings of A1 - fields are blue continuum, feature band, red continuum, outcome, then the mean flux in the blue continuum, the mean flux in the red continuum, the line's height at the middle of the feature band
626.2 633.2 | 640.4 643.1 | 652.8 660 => 0.800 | 47.6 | 83.1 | 63.6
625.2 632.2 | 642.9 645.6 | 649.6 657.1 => 0.836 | 47.7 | 73.9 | 64.2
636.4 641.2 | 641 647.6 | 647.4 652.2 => 0.147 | 45.5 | 45.5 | 45.5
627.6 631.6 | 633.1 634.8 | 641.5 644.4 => 0.177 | 49.6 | 45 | 48.1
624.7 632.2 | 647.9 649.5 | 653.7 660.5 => 0.629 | 47.5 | 85.1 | 74.1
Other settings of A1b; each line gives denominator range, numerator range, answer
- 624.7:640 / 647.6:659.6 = 1.48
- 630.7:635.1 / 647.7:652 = 1.02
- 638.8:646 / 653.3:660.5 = 1.83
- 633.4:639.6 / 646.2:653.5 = 1.02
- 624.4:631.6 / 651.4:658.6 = 1.75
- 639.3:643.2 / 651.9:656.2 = 1.44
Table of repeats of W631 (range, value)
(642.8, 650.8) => 55.9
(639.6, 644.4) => 58.1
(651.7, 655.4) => 86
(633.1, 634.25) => 50.6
